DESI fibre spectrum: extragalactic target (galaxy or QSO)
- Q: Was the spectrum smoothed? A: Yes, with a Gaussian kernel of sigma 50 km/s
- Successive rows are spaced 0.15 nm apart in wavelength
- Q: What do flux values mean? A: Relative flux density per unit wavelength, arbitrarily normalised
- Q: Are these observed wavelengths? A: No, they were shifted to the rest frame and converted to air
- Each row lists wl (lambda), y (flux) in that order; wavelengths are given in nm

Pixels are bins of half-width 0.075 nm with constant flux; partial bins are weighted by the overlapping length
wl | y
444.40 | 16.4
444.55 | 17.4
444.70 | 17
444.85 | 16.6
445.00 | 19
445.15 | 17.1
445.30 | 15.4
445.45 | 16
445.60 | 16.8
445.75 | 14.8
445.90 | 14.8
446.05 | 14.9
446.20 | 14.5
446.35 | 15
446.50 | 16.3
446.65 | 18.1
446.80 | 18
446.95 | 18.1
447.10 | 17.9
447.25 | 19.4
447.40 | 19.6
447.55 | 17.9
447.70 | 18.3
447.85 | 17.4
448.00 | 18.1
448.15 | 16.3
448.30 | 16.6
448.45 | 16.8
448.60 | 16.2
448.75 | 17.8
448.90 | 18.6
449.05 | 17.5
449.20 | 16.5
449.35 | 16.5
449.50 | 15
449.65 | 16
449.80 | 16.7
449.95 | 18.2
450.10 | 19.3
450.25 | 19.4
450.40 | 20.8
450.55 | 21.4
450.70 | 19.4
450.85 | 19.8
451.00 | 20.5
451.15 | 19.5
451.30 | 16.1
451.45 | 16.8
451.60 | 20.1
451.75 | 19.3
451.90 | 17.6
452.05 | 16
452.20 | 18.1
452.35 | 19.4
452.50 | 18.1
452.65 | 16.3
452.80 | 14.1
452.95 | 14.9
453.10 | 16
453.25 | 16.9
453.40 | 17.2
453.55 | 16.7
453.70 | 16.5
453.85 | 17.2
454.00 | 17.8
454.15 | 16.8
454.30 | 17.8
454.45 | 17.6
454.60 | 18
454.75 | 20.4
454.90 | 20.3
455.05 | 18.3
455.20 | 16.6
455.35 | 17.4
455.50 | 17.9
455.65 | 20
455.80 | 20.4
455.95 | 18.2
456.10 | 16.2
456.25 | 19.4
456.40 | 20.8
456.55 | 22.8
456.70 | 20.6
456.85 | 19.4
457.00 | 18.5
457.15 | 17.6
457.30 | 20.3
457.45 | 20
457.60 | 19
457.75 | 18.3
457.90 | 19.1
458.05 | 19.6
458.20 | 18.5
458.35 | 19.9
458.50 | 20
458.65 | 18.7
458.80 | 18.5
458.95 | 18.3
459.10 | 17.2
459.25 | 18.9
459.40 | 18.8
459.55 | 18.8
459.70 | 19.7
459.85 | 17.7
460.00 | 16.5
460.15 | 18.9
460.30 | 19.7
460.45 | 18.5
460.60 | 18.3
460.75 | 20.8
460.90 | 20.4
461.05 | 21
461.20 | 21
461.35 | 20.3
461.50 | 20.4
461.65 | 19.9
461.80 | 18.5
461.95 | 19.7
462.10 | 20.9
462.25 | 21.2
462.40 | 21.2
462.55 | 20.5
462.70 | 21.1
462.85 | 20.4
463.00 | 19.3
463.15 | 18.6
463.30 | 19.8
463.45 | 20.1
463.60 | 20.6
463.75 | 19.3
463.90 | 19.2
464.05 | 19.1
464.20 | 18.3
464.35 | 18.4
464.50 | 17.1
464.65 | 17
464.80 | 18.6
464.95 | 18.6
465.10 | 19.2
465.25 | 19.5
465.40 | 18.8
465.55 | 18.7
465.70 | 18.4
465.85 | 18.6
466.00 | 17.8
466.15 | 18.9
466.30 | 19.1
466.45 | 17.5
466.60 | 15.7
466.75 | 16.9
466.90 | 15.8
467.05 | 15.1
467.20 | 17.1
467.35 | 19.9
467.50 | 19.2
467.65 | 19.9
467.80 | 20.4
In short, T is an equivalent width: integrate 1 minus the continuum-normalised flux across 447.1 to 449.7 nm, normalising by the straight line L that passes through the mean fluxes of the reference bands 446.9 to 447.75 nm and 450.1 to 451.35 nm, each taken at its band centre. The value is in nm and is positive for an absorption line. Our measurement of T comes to 0.211 nm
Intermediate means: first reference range 18.6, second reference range 19.7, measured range 17.4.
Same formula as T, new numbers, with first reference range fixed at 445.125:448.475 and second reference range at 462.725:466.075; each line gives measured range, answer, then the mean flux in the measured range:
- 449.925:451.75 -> -0.207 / 19.3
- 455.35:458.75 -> -0.229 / 19.3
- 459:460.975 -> -0.040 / 18.8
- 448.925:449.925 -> 0.035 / 16.6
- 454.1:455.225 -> -0.034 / 18.3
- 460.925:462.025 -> -0.092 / 20.1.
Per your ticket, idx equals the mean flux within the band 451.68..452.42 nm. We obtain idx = 18.1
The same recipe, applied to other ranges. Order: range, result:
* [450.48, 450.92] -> 20.2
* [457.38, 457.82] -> 19.1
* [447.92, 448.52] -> 17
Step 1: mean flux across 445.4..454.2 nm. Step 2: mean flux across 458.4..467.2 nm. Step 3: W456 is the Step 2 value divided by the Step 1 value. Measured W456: 1.09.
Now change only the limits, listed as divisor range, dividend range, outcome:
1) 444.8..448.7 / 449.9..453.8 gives 1.06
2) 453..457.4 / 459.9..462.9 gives 1.08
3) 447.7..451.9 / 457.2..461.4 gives 1.06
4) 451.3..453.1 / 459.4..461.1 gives 1.11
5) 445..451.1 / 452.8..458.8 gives 1.06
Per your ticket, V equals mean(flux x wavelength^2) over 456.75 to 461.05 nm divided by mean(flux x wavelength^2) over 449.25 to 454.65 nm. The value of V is 1.10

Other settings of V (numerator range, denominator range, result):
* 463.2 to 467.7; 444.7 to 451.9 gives 1.13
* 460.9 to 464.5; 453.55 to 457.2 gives 1.11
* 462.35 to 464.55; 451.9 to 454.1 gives 1.22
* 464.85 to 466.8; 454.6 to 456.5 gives 1.02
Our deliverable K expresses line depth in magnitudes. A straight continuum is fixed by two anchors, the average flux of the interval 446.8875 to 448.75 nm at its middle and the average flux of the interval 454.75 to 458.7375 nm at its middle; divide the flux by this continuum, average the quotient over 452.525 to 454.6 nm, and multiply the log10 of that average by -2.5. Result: 0.12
